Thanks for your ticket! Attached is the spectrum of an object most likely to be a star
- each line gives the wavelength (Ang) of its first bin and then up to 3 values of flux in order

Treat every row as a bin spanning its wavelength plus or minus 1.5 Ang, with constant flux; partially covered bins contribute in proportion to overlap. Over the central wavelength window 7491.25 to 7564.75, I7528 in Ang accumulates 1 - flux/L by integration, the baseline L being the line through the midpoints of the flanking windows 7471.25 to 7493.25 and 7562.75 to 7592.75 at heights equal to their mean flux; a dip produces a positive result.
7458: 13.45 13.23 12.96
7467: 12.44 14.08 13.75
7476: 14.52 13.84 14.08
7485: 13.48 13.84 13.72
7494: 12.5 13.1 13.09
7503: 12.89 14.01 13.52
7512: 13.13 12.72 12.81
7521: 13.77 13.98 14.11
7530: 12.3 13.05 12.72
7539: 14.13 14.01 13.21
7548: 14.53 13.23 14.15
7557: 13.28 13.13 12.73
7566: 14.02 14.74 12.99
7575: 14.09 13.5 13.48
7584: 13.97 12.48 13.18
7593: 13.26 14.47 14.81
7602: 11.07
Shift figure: 1.9 Ang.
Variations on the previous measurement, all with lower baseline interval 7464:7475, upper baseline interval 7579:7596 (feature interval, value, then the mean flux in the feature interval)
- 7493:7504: 0.4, 12.9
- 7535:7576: -0.8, 13.6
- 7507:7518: 0.2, 13.1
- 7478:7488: -0.3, 13.8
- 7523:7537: 0.2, 13.2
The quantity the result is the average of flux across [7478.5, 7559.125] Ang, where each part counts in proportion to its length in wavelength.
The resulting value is 13.4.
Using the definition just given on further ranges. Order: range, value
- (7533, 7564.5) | 13.5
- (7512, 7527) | 13.4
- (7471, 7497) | 13.7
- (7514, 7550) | 13.5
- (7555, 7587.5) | 13.5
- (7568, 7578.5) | 13.8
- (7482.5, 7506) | 13.3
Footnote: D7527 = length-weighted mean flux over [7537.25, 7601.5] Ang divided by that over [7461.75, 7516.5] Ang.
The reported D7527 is 1.02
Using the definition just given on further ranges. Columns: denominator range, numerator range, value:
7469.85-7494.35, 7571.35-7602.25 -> 0.98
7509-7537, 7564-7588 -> 1.03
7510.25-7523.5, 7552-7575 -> 1.03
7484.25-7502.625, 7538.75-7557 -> 1.04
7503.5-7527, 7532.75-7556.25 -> 1.02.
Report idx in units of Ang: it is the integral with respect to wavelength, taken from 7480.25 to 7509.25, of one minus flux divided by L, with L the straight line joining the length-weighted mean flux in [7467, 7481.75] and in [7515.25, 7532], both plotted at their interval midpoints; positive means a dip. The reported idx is 0.5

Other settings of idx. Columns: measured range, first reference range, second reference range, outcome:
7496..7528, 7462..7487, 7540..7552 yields 0.8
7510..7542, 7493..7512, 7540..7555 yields 0.5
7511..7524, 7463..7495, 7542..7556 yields 0.5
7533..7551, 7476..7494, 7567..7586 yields 0.2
